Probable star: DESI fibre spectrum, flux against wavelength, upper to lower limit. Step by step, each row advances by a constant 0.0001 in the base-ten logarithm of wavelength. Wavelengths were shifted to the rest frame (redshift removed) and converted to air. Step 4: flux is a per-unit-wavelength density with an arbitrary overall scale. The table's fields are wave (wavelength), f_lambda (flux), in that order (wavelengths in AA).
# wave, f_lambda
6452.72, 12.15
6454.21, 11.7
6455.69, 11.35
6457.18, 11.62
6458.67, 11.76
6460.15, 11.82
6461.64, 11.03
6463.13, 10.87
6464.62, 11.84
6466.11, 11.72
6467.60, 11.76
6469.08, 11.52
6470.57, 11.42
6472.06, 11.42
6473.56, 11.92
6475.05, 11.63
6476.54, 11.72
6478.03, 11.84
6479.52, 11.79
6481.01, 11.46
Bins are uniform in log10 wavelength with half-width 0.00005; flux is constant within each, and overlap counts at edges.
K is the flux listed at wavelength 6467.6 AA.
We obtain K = 11.76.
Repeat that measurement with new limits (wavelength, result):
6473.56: 11.92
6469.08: 11.52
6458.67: 11.76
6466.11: 11.72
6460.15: 11.82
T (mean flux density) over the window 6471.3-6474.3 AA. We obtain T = 11.6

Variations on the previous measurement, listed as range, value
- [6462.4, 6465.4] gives 11.4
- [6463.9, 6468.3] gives 11.8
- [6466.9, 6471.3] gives 11.6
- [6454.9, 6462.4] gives 11.5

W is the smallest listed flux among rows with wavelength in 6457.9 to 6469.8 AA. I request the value 10.87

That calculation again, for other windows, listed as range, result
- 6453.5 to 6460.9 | 11.35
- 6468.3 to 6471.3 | 11.42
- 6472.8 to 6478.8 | 11.63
